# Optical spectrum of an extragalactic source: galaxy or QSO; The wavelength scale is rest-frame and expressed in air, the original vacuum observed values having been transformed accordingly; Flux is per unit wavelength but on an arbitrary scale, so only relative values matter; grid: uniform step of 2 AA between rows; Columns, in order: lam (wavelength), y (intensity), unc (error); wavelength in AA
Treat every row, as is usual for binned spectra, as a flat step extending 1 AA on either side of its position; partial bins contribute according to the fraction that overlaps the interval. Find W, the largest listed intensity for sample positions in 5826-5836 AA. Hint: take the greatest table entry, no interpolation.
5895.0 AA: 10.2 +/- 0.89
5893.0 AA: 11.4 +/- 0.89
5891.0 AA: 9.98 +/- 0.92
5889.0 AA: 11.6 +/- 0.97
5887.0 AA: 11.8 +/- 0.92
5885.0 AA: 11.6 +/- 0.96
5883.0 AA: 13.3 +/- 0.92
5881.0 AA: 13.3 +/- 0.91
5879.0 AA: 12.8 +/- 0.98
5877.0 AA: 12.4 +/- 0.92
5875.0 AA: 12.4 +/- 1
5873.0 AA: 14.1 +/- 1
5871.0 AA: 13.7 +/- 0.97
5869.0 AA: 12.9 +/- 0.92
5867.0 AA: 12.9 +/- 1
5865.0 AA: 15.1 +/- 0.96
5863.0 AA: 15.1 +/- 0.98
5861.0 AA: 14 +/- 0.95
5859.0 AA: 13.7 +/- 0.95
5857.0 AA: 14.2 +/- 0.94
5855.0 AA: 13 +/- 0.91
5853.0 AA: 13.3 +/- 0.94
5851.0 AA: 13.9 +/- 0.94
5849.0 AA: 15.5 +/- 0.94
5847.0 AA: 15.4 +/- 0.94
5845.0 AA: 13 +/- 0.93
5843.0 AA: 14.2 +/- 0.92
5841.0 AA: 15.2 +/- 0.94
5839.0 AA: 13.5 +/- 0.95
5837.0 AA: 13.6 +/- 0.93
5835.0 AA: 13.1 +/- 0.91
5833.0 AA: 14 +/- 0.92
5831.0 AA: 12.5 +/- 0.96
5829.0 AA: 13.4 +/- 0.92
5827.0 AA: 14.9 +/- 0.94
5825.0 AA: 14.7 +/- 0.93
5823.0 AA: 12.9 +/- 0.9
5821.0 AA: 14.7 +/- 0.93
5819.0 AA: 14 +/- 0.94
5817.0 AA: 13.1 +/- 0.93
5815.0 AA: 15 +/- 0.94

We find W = 14.9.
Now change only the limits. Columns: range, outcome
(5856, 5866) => 15.1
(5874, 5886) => 13.3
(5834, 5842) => 15.2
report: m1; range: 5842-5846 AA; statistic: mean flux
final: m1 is 13.6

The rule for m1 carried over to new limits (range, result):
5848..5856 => 13.9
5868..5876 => 13.3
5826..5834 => 13.7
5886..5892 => 11.1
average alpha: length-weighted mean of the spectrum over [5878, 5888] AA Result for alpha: 12.6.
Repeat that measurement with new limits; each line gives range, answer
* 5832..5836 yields 13.6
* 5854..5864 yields 14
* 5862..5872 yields 13.9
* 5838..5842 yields 14.3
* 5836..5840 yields 13.6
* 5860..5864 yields 14.6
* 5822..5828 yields 14.2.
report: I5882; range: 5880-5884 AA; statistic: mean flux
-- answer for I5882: 13.3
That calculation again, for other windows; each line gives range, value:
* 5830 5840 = 13.3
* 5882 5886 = 12.4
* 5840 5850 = 14.7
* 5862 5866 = 15.1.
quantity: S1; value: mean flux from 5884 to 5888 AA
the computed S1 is 11.7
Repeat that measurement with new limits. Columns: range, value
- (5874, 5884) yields 12.8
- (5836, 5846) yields 13.9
